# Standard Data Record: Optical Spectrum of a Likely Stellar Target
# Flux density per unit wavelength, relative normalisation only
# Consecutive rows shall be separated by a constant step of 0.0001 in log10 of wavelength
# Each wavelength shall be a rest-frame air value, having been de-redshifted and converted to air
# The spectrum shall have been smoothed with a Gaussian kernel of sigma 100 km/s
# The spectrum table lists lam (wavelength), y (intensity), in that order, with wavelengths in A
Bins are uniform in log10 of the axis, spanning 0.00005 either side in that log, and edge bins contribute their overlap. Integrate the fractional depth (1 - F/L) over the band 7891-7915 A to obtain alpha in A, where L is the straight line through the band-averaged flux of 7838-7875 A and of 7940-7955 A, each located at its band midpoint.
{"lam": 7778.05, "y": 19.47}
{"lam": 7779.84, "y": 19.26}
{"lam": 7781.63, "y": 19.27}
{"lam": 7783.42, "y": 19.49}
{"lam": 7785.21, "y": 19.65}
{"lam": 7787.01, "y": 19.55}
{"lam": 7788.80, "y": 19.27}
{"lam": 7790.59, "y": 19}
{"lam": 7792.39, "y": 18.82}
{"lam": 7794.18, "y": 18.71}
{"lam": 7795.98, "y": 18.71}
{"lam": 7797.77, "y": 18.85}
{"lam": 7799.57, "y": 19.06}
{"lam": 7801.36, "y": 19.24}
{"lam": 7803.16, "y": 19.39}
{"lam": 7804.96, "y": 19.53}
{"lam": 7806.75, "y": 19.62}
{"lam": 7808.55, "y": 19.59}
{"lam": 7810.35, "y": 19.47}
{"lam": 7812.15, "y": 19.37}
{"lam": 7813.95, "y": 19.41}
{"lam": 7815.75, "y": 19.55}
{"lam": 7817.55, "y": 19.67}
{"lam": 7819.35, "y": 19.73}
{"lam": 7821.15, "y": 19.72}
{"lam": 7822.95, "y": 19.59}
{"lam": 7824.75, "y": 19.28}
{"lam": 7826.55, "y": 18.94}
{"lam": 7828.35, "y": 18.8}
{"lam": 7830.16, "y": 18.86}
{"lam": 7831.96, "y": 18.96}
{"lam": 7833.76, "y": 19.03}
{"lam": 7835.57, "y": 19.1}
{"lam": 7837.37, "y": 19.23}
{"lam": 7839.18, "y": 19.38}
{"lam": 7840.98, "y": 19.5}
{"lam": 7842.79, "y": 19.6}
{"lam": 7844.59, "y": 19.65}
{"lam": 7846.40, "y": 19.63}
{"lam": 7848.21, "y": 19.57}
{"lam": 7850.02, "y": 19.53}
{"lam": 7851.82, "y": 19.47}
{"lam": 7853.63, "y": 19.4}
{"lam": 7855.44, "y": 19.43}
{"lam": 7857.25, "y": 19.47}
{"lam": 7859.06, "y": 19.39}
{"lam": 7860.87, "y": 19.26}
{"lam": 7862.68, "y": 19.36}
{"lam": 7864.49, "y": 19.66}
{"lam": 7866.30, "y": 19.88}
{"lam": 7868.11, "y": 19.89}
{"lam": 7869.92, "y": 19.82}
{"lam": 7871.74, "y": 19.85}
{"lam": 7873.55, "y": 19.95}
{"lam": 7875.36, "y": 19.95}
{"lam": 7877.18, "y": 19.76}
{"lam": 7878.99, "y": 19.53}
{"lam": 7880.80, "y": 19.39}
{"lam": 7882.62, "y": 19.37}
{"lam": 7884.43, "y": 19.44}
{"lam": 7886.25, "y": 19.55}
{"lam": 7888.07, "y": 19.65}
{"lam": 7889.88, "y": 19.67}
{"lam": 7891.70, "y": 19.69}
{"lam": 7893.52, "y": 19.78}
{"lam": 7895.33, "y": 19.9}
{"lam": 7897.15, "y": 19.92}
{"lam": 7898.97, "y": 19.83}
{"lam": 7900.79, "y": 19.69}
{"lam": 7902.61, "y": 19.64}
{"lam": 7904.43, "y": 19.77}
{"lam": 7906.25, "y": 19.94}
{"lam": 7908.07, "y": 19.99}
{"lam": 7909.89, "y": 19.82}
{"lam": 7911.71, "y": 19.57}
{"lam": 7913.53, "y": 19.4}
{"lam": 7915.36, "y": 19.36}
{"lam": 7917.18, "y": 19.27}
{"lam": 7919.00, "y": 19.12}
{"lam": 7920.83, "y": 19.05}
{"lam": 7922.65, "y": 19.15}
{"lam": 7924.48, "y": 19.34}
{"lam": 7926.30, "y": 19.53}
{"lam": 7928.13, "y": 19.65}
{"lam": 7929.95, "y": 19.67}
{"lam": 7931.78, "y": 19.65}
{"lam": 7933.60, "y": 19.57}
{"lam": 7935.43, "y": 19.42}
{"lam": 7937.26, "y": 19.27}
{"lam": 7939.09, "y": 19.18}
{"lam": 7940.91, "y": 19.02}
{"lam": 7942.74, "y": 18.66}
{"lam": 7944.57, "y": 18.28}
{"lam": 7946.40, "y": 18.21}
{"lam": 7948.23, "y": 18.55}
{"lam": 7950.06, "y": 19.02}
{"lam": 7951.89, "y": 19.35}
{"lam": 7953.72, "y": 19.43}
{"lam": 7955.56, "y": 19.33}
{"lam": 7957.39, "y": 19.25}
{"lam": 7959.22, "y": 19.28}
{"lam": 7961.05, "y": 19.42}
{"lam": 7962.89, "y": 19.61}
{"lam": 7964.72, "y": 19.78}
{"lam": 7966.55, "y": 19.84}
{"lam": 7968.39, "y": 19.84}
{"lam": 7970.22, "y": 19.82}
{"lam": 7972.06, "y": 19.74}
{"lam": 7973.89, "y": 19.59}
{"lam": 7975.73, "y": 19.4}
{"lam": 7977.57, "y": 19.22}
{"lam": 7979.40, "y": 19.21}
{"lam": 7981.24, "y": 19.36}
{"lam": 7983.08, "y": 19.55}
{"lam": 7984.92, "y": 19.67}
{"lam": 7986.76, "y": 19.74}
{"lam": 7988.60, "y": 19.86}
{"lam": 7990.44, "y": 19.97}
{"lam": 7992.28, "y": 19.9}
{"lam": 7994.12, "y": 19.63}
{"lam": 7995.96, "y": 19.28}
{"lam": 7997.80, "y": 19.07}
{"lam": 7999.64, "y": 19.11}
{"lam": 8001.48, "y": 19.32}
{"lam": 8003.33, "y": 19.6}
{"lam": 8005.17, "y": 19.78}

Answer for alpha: -0.7 A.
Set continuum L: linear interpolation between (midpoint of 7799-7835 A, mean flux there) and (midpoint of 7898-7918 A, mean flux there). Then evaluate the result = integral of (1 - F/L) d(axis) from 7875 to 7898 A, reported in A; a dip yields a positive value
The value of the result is -0.1 A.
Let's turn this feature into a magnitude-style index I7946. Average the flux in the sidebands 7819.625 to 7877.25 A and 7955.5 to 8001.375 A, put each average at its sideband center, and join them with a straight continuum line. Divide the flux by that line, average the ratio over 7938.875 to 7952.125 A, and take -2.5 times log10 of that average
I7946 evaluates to 0.044 mag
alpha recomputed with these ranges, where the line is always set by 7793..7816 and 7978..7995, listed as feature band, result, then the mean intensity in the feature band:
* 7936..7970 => 0.6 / 19.2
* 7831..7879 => -0.4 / 19.5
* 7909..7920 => 0.0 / 19.4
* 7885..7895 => -0.1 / 19.7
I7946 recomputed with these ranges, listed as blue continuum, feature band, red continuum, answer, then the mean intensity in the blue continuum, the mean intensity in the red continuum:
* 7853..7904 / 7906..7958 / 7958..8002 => 0.018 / 19.6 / 19.6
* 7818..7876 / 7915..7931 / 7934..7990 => 0.002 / 19.5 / 19.3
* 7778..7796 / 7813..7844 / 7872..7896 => 0.005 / 19.2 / 19.7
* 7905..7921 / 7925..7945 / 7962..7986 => 0.014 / 19.5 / 19.6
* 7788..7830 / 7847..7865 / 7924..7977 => -0.009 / 19.3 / 19.3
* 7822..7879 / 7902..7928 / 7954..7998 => 0.001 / 19.5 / 19.6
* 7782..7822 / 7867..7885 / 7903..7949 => -0.022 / 19.3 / 19.3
